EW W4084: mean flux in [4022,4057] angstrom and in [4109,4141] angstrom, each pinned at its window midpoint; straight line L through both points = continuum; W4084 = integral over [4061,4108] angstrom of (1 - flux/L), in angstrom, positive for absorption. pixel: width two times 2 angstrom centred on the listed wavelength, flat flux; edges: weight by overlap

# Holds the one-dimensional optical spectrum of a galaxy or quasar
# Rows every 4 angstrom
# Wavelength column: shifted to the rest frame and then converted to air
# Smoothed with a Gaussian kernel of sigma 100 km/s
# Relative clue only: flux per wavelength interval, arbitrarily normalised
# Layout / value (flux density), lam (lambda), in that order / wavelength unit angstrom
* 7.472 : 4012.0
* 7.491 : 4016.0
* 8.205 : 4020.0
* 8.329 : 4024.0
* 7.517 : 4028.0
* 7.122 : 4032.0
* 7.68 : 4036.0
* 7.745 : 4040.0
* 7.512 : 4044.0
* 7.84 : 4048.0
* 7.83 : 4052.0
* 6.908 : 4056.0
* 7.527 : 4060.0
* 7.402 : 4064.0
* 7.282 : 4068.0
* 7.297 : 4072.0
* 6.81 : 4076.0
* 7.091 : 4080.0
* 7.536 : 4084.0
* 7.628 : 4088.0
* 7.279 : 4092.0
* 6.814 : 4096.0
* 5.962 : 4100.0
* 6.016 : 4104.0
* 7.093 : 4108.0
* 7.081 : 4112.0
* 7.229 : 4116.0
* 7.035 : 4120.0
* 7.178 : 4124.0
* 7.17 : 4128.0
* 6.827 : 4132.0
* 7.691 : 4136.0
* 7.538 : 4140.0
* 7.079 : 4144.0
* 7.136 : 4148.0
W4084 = 2.4 angstrom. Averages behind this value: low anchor 7.63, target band 7.03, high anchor 7.2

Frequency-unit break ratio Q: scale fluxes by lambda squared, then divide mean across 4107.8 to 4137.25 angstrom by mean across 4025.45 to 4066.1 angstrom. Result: 1.0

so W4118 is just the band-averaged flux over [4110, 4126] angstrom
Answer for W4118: 7.13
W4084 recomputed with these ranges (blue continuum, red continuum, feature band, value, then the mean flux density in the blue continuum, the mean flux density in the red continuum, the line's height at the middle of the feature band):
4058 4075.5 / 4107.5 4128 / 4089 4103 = 1.0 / 7.33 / 7.13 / 7.21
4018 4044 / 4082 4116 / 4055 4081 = 0.4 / 7.75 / 6.94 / 7.31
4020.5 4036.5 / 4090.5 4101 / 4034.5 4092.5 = -1.9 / 7.71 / 6.73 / 7.2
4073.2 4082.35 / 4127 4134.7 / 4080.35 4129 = 0.1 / 7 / 7.04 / 7.02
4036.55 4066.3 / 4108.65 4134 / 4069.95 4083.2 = 0.5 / 7.54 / 7.09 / 7.38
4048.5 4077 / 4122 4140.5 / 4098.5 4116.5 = 1.6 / 7.34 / 7.26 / 7.29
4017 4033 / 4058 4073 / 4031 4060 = 0.2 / 7.82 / 7.38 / 7.6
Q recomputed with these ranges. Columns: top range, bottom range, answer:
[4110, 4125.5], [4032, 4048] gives 0.97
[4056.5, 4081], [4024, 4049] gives 0.96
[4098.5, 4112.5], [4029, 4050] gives 0.89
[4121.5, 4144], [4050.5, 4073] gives 1.02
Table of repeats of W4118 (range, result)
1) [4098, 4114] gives 6.54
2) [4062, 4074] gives 7.33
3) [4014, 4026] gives 8.01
